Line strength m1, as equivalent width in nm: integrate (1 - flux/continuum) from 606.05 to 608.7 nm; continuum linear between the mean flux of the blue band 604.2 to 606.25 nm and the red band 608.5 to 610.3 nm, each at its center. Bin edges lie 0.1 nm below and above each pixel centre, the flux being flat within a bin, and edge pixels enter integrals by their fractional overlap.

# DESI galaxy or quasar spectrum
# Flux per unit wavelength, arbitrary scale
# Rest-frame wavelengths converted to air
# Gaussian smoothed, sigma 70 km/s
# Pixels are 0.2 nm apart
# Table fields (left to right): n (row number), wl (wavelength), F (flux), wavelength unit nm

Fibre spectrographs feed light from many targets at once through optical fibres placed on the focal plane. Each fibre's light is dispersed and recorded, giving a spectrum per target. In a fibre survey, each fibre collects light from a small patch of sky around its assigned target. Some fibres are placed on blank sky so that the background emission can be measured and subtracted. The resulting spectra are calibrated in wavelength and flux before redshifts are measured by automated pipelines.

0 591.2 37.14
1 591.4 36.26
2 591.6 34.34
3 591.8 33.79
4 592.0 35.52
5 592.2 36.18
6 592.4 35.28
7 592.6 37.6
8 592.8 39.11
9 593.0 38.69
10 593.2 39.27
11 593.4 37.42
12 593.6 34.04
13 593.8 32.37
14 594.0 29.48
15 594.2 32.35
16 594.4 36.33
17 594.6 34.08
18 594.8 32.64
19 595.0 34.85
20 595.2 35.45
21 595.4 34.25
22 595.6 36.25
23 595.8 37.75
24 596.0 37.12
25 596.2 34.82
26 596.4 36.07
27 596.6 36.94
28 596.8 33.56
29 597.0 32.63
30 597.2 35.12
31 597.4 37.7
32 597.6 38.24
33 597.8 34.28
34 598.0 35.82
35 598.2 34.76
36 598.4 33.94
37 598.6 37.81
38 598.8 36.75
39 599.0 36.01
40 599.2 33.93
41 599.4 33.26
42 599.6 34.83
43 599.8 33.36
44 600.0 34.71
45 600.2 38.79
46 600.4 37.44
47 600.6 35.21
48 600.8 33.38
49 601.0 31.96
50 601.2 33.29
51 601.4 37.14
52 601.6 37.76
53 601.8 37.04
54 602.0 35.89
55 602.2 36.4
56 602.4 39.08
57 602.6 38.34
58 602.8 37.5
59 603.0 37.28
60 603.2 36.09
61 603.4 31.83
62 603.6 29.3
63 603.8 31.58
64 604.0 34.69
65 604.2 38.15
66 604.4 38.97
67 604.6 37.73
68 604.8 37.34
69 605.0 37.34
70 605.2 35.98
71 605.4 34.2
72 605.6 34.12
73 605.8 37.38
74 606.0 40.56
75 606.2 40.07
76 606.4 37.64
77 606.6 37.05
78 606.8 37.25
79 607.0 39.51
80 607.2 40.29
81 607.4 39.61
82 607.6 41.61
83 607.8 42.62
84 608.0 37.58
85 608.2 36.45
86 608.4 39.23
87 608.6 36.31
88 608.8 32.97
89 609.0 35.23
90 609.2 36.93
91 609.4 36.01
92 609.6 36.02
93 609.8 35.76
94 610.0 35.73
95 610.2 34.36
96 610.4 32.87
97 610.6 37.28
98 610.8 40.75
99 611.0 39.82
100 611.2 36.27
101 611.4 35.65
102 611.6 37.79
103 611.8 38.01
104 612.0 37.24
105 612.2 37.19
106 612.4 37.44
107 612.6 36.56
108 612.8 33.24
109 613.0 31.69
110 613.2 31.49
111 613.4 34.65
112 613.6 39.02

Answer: -0.18 nm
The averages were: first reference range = 37.3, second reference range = 35.5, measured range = 38.9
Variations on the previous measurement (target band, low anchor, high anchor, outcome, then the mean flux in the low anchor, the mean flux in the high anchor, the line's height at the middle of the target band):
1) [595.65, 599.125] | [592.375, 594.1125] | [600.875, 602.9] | 0.030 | 35.9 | 36.4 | 36.2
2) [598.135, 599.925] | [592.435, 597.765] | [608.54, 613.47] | 0.033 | 35.5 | 35.9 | 35.6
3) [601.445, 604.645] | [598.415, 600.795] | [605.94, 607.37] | 0.090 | 35.5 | 38.9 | 37.2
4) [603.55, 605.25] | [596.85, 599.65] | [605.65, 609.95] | 0.051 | 35.3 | 37.8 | 36.9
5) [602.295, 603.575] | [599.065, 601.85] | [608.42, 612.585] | -0.028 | 35.1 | 36.5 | 35.5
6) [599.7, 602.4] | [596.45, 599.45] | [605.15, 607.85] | 0.060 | 35.4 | 38.4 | 36.5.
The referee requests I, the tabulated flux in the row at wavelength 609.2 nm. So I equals 36.93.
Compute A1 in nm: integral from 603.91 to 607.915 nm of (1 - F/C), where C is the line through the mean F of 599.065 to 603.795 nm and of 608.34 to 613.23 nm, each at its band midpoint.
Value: -0.271 nm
